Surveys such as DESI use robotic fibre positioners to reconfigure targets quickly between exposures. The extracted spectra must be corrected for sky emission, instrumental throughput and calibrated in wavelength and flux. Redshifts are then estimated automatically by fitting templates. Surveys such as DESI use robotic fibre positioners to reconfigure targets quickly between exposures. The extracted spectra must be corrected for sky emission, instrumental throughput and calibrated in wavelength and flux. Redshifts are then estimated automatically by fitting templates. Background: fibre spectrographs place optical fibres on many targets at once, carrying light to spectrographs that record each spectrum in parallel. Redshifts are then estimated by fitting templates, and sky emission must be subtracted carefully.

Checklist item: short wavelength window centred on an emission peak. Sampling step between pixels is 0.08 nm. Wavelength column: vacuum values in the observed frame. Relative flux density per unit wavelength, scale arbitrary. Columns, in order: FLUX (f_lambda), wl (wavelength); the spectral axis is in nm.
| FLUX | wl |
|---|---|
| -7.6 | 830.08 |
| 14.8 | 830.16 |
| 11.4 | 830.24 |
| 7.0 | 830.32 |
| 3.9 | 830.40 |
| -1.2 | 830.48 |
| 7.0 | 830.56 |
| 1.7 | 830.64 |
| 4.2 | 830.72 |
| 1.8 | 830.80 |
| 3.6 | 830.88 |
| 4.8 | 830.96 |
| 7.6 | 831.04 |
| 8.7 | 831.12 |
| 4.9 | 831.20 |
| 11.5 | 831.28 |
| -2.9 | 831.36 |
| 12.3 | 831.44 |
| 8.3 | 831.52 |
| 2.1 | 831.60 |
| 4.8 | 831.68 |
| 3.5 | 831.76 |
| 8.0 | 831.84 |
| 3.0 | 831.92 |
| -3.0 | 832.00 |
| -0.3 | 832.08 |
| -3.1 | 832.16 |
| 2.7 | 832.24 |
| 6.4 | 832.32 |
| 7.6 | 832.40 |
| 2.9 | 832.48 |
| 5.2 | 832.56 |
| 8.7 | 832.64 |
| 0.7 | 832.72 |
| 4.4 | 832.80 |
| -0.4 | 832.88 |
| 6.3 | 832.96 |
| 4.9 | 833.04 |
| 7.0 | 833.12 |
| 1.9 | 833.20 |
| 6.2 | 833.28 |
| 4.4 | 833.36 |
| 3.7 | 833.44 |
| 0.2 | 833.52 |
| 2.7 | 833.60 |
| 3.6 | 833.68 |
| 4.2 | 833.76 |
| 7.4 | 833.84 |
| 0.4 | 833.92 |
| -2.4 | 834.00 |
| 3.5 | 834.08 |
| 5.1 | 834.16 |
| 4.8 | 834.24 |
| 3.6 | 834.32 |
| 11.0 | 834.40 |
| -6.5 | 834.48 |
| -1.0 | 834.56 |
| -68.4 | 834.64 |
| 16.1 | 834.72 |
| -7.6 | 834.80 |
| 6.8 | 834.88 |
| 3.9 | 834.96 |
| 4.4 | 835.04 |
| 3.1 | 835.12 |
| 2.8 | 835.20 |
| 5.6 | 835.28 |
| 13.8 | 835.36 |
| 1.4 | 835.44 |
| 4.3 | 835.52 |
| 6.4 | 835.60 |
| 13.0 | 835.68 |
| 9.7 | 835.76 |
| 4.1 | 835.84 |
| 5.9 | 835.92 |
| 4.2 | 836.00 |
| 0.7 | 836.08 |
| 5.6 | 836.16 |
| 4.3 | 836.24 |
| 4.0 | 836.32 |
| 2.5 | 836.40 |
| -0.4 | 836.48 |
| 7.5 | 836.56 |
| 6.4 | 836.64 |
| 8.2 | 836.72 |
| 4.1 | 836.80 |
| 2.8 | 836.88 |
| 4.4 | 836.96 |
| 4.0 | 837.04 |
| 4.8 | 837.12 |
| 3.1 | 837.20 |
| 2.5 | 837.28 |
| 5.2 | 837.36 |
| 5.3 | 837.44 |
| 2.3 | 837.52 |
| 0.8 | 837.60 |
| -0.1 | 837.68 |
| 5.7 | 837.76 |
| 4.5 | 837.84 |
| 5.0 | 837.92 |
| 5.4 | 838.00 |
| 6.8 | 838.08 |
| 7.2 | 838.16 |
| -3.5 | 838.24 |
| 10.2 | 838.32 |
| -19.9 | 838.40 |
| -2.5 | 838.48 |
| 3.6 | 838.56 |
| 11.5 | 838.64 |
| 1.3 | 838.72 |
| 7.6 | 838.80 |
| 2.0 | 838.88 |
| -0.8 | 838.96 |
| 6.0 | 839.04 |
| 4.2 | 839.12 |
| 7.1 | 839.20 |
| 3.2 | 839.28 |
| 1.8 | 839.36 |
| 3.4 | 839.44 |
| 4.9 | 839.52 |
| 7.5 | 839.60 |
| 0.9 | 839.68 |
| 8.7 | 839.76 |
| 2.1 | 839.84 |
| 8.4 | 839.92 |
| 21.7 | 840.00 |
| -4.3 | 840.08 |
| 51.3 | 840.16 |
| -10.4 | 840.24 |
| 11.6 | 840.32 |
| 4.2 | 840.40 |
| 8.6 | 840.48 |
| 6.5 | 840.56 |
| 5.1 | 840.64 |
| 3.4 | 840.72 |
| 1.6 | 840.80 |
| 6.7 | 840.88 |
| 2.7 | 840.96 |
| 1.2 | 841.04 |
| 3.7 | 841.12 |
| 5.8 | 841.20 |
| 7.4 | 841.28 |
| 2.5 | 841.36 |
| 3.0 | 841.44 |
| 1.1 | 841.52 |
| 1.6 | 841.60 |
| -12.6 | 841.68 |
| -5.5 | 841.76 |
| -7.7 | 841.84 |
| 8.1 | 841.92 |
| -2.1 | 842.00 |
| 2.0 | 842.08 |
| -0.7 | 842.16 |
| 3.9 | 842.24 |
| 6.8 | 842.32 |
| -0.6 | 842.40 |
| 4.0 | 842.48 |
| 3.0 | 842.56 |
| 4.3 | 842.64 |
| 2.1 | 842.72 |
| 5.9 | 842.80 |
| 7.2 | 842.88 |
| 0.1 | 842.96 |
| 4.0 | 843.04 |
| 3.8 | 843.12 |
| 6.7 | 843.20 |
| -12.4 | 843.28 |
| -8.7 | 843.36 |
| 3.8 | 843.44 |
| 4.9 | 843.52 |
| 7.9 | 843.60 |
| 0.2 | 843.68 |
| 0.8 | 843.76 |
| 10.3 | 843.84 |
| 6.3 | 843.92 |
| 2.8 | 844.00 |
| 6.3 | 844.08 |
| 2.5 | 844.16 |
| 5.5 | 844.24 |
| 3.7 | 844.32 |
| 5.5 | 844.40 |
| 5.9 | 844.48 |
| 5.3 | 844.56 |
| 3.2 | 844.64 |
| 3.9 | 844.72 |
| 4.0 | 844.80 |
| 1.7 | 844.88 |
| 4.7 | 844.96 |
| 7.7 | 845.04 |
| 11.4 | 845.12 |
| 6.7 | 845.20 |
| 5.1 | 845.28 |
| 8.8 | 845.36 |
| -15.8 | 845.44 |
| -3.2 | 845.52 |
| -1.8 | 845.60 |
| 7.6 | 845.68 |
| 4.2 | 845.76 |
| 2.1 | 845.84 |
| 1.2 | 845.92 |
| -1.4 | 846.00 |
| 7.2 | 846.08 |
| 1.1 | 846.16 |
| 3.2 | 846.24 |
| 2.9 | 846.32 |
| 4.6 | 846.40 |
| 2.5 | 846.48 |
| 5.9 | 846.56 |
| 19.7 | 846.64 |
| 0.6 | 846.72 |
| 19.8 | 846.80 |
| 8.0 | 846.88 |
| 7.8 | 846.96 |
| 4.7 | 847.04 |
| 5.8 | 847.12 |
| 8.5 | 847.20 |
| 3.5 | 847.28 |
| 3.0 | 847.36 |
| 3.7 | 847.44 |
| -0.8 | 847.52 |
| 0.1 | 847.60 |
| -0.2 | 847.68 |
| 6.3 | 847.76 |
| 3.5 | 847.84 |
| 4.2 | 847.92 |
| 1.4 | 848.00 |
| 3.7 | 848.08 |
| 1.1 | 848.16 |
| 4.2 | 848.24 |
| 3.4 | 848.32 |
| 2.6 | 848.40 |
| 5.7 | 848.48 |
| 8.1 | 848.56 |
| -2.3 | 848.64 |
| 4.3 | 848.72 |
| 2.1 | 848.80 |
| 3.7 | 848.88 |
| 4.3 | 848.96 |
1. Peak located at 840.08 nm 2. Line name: H-gamma 4340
